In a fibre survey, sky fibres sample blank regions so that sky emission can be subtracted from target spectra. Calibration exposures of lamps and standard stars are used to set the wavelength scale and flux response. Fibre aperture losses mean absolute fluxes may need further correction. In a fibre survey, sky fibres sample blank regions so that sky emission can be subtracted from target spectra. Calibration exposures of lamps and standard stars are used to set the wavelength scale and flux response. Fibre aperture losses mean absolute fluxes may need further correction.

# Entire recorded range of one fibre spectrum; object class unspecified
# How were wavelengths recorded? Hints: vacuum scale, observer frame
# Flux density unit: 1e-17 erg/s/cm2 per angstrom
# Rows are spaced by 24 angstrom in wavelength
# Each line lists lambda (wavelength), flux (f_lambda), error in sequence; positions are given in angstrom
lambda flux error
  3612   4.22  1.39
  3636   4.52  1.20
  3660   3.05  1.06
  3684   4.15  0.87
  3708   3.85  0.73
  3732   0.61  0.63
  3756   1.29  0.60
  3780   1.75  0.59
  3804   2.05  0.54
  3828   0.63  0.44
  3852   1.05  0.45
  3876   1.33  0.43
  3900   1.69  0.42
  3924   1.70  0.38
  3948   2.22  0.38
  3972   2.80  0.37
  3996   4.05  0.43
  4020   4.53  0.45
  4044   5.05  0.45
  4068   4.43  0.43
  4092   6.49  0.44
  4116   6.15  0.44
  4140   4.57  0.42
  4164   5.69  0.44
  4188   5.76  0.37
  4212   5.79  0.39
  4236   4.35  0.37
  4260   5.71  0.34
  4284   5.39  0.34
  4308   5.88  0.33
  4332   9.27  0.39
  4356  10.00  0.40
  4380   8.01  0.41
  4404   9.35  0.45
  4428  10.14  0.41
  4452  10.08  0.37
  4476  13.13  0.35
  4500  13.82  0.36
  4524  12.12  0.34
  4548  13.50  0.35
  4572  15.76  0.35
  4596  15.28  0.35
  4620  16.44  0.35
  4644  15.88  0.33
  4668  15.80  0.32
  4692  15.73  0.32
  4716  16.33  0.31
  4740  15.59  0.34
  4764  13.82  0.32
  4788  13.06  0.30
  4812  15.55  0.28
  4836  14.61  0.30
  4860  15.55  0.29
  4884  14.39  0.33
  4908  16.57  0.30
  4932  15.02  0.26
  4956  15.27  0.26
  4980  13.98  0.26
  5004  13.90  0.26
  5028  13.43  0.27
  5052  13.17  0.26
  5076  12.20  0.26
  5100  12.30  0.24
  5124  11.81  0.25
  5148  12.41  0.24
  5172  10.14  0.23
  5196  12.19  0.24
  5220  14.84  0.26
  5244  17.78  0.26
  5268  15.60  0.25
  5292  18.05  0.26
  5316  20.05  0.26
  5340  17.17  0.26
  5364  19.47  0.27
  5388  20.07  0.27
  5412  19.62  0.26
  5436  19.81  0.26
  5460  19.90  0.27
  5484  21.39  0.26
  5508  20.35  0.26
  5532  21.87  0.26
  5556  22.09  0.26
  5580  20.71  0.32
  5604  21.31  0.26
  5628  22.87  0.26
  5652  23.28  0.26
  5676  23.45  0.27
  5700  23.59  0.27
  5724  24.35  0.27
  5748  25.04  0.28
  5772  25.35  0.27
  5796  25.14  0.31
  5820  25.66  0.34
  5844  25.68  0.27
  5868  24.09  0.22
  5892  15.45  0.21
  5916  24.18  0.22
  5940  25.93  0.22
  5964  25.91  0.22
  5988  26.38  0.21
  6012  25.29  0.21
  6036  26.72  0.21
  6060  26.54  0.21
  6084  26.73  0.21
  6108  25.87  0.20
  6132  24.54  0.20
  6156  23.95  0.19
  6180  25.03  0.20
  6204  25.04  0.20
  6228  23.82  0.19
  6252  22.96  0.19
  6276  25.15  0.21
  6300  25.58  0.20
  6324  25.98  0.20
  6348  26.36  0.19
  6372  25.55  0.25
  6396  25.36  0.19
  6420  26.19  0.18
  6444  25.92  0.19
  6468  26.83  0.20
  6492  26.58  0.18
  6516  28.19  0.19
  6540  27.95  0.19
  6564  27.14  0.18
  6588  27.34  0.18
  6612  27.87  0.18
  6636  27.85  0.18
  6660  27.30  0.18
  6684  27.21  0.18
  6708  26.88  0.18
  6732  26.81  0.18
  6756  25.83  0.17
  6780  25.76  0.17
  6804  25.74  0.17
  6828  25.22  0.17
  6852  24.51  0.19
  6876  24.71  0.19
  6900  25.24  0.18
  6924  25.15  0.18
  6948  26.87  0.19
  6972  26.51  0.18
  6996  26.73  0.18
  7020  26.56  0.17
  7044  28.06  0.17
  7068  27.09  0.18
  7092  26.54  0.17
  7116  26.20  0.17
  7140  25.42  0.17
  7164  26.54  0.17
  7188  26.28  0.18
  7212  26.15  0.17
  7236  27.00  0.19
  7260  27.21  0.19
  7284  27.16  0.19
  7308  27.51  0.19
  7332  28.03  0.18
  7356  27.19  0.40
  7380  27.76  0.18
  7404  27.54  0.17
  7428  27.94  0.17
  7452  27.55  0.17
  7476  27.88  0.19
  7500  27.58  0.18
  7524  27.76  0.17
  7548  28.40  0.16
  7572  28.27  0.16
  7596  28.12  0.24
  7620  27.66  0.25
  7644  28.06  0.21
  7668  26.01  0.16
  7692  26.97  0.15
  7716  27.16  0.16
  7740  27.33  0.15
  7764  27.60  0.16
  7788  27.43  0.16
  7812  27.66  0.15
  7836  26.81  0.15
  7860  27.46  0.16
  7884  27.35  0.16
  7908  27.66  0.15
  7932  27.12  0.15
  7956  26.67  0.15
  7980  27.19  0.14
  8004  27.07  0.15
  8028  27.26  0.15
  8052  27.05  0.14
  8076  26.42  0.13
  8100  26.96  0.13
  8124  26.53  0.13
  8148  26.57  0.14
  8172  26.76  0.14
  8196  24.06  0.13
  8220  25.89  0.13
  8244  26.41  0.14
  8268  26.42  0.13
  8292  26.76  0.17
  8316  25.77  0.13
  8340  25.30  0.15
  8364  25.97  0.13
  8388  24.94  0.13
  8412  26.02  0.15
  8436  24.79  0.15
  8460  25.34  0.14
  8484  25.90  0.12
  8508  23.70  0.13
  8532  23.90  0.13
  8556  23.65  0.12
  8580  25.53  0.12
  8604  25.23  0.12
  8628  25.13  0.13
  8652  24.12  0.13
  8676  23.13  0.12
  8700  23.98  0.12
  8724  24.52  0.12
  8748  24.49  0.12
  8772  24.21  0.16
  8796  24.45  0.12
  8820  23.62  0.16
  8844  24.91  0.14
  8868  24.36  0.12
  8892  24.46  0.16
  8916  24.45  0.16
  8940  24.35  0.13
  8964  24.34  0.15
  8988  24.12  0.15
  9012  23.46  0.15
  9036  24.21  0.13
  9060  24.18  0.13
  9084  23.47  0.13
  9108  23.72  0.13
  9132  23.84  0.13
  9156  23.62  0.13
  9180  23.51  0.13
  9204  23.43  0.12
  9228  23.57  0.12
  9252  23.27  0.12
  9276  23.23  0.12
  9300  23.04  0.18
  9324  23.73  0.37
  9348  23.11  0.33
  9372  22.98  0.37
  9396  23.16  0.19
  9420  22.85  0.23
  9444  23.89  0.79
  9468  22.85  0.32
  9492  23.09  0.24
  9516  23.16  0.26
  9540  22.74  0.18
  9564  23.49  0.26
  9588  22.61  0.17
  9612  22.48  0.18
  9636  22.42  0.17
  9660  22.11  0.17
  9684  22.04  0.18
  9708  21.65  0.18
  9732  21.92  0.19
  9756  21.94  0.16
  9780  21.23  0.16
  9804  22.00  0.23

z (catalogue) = 0.000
